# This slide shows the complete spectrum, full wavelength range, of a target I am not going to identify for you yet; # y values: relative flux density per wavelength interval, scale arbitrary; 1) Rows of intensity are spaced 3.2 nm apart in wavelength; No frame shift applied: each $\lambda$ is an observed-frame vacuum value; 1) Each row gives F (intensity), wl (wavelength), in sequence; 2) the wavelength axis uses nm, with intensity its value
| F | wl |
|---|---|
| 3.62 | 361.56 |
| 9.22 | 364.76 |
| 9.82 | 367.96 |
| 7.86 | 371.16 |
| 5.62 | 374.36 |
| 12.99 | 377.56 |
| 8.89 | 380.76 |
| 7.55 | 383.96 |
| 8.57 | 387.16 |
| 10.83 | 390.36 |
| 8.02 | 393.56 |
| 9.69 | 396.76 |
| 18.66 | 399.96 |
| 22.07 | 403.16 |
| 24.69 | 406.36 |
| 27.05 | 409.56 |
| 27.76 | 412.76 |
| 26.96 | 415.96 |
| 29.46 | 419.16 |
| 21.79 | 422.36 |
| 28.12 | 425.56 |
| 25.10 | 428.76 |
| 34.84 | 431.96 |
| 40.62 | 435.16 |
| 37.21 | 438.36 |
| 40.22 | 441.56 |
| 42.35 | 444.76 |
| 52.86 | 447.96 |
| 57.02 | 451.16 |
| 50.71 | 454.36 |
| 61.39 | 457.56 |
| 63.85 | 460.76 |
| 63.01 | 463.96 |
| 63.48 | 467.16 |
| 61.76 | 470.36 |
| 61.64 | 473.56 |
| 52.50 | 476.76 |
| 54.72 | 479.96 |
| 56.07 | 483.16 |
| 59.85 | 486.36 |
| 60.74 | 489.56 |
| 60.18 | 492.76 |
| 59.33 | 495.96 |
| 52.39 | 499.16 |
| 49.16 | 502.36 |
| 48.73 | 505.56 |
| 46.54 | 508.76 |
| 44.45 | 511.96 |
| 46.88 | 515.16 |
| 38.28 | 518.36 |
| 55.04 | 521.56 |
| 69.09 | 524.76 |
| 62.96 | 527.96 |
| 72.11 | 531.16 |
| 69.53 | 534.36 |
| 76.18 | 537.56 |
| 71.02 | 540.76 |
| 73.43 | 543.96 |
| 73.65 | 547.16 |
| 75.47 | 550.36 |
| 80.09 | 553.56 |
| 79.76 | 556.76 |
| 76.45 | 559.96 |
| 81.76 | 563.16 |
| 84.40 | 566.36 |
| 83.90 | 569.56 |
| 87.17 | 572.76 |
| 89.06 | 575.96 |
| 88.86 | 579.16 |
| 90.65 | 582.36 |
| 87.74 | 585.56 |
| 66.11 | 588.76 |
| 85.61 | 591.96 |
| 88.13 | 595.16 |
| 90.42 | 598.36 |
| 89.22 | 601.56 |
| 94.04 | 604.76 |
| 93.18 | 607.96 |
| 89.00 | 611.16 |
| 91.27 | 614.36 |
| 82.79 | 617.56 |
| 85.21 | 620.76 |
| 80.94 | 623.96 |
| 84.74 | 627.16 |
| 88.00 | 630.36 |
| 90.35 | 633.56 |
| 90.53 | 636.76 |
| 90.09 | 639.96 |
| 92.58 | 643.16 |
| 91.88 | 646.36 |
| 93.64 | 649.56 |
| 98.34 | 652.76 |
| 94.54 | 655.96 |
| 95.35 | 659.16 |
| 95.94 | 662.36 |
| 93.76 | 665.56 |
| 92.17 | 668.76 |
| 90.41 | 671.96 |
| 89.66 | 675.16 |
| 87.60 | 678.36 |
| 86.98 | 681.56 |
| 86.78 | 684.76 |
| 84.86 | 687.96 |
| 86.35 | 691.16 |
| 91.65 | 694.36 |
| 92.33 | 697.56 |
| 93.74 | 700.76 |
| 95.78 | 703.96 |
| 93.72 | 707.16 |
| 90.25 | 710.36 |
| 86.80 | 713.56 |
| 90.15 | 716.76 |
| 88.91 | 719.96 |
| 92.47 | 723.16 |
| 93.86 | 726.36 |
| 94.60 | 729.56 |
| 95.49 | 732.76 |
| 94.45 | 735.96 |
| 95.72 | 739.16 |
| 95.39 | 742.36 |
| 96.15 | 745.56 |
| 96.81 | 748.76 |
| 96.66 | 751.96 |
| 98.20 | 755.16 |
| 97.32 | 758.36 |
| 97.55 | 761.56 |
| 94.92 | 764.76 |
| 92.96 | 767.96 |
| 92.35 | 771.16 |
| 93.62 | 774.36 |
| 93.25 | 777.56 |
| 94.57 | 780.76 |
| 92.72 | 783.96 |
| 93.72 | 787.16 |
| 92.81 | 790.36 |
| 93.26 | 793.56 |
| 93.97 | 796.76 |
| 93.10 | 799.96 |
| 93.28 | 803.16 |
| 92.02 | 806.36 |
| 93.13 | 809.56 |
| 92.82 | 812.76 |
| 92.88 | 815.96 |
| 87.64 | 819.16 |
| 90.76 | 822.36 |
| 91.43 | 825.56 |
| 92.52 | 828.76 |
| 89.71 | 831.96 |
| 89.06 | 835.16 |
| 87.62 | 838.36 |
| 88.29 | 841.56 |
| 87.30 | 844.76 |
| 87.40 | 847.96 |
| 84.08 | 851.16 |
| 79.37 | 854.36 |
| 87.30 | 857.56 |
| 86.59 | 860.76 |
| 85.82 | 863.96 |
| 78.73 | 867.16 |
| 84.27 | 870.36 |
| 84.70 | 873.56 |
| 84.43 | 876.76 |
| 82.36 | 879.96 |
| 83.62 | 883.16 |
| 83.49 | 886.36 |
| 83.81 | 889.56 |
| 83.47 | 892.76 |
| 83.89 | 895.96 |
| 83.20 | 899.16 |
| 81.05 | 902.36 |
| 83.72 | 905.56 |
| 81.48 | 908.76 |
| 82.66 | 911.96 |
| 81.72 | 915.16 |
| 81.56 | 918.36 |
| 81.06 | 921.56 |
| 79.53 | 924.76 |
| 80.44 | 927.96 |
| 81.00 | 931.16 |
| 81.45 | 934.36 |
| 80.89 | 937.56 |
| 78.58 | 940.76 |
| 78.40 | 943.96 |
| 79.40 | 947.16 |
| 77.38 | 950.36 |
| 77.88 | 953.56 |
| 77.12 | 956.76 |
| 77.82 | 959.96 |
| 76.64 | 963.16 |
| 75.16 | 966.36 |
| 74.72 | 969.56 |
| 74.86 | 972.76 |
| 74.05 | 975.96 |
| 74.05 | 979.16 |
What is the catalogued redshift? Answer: 0.00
